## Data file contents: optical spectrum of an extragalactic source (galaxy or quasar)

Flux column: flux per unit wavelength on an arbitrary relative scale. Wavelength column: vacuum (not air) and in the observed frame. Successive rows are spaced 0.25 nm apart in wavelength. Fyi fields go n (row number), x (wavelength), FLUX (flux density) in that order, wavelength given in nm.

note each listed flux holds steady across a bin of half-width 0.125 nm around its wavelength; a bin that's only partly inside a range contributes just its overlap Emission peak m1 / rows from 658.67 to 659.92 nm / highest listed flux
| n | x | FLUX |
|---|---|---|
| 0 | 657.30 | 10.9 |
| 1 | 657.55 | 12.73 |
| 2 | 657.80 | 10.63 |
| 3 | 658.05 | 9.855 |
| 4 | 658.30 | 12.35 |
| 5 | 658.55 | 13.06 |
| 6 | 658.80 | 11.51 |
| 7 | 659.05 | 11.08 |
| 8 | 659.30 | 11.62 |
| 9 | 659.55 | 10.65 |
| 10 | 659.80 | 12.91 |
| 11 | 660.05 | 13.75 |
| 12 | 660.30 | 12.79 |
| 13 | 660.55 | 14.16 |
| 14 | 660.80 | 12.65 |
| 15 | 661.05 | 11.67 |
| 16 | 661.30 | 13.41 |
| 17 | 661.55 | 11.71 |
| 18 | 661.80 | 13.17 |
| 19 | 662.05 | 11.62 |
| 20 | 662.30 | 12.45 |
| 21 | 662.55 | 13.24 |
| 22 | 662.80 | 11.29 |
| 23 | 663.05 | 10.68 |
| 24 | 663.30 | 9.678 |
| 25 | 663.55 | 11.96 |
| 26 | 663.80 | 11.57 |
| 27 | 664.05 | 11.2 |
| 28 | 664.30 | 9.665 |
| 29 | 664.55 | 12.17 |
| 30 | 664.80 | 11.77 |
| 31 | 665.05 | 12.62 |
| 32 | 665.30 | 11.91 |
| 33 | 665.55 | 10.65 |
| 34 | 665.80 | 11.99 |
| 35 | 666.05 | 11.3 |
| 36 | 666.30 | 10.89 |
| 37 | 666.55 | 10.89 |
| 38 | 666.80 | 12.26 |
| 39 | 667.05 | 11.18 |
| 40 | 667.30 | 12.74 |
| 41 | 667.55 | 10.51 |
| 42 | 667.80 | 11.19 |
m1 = 12.91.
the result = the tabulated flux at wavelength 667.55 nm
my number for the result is 10.51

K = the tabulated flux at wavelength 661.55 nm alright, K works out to 11.71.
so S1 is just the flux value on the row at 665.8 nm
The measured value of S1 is 11.99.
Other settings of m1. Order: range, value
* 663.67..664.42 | 11.57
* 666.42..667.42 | 12.74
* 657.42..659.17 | 13.06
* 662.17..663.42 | 13.24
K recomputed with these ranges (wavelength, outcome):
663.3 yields 9.678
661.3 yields 13.41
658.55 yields 13.06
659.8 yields 12.91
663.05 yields 10.68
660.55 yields 14.16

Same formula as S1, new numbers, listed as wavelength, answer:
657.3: 10.9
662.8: 11.29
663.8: 11.57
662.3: 12.45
